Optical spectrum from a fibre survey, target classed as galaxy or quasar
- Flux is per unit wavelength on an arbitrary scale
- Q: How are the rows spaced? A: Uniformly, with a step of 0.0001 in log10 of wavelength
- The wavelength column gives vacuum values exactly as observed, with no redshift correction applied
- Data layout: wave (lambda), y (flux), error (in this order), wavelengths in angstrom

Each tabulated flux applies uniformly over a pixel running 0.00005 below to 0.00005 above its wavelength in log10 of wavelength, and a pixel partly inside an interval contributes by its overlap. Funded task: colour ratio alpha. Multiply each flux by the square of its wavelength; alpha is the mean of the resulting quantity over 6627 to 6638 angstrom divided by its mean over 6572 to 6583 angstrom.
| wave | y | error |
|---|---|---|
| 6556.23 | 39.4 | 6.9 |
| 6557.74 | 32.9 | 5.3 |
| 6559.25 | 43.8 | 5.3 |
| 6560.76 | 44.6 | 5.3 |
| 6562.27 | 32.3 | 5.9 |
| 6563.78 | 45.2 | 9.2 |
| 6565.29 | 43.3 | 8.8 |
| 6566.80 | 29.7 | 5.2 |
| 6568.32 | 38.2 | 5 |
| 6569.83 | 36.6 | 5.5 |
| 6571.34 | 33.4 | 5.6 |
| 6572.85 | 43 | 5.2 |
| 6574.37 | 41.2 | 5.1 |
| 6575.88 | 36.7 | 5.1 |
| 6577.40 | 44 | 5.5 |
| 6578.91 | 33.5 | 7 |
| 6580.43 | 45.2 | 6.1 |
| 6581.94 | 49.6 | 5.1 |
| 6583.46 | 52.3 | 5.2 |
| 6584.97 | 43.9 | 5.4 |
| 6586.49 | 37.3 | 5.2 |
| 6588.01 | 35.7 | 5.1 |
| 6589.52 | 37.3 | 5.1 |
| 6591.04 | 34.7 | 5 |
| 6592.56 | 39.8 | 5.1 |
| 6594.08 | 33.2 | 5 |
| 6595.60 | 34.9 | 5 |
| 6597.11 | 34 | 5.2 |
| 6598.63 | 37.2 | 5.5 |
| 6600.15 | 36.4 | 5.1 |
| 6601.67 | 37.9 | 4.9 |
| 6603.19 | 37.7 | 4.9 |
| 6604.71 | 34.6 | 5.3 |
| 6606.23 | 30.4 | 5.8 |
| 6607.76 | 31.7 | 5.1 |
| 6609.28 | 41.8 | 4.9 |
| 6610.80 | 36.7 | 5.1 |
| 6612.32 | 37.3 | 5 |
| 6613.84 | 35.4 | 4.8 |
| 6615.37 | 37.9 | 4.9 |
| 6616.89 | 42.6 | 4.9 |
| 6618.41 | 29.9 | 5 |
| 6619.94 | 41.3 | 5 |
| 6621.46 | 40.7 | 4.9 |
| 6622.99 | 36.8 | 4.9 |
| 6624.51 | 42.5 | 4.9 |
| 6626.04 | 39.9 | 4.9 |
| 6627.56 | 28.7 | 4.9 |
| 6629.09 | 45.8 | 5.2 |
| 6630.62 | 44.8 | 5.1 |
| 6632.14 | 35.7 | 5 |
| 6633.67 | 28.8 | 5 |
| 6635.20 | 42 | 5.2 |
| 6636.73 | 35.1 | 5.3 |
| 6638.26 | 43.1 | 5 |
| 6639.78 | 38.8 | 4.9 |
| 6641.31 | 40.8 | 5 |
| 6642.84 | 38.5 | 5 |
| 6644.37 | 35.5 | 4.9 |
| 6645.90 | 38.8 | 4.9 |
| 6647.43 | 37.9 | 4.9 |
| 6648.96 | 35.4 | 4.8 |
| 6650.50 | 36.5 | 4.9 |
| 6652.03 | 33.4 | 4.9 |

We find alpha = 0.91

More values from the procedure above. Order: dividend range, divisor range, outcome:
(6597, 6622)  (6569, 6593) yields 0.92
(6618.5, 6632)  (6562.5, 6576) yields 1.04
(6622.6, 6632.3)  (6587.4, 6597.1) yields 1.11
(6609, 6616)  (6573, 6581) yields 0.94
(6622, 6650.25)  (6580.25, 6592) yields 0.93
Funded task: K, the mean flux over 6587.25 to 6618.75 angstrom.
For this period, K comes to 36.1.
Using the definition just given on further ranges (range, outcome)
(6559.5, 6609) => 38.4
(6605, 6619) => 36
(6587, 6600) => 35.9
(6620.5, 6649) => 38.5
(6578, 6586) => 44.6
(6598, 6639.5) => 37.5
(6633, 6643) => 38.2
